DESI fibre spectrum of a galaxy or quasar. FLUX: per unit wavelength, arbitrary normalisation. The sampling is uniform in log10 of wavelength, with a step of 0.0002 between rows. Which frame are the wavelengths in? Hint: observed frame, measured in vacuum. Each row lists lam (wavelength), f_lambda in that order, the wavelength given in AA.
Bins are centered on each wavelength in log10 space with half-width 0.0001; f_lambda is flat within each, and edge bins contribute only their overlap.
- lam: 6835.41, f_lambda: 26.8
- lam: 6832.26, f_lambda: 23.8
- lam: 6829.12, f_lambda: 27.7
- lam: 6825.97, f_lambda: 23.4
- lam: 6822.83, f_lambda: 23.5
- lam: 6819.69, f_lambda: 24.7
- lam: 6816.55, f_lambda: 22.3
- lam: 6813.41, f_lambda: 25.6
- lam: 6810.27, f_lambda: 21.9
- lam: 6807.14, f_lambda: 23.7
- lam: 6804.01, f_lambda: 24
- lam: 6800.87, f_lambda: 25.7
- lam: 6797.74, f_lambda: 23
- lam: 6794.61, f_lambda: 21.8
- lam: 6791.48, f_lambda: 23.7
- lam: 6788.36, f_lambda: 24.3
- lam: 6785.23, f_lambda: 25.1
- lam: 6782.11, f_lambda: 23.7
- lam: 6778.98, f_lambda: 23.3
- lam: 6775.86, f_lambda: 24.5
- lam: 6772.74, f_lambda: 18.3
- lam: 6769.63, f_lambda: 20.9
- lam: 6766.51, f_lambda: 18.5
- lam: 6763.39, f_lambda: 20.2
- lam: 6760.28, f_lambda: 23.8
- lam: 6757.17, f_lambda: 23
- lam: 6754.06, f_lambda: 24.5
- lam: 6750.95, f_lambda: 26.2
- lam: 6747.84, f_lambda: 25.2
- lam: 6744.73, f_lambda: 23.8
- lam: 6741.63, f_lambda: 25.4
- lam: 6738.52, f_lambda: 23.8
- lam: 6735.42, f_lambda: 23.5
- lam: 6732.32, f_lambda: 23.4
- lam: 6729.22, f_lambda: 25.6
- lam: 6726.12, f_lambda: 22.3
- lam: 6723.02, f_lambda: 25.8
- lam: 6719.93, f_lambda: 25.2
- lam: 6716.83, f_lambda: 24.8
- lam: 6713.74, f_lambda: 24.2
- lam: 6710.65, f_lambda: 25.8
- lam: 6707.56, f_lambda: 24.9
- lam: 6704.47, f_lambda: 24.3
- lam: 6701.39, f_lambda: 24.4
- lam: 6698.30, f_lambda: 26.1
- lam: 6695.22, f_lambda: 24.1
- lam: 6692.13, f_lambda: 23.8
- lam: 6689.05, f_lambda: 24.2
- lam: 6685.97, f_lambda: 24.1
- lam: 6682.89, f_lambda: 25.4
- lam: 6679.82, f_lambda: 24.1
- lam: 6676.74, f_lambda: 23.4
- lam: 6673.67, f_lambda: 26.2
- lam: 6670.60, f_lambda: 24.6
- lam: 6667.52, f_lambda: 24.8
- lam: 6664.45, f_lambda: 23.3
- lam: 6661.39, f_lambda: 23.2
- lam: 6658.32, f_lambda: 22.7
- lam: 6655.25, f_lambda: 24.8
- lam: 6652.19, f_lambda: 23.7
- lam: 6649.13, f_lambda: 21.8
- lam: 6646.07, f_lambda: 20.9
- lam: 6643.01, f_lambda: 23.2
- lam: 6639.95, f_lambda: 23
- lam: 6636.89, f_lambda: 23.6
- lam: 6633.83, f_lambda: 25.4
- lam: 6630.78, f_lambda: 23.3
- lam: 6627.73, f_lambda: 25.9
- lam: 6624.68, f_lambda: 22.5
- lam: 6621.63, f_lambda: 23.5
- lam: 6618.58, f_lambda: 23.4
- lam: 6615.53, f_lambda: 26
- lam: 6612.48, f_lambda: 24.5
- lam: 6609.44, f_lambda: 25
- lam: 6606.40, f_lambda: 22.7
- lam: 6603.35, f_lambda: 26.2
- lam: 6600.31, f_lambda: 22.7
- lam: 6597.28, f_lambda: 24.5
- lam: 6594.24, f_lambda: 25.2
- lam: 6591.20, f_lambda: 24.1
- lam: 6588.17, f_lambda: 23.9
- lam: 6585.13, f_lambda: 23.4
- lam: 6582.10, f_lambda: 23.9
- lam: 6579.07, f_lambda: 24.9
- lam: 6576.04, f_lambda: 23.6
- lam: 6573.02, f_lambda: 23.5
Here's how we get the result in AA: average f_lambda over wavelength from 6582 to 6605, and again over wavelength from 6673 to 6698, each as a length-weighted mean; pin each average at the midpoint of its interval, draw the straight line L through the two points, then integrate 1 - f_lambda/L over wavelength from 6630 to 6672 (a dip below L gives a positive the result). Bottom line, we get 1.58 AA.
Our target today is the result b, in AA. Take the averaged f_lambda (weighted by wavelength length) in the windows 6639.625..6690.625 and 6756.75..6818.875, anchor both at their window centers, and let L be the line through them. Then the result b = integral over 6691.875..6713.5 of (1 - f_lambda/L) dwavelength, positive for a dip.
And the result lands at -1.2 AA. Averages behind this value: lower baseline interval 23.8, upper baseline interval 22.9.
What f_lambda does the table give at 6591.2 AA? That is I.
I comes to 24.1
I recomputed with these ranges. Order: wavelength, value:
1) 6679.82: 24.1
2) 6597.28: 24.5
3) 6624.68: 22.5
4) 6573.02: 23.5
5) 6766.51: 18.5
